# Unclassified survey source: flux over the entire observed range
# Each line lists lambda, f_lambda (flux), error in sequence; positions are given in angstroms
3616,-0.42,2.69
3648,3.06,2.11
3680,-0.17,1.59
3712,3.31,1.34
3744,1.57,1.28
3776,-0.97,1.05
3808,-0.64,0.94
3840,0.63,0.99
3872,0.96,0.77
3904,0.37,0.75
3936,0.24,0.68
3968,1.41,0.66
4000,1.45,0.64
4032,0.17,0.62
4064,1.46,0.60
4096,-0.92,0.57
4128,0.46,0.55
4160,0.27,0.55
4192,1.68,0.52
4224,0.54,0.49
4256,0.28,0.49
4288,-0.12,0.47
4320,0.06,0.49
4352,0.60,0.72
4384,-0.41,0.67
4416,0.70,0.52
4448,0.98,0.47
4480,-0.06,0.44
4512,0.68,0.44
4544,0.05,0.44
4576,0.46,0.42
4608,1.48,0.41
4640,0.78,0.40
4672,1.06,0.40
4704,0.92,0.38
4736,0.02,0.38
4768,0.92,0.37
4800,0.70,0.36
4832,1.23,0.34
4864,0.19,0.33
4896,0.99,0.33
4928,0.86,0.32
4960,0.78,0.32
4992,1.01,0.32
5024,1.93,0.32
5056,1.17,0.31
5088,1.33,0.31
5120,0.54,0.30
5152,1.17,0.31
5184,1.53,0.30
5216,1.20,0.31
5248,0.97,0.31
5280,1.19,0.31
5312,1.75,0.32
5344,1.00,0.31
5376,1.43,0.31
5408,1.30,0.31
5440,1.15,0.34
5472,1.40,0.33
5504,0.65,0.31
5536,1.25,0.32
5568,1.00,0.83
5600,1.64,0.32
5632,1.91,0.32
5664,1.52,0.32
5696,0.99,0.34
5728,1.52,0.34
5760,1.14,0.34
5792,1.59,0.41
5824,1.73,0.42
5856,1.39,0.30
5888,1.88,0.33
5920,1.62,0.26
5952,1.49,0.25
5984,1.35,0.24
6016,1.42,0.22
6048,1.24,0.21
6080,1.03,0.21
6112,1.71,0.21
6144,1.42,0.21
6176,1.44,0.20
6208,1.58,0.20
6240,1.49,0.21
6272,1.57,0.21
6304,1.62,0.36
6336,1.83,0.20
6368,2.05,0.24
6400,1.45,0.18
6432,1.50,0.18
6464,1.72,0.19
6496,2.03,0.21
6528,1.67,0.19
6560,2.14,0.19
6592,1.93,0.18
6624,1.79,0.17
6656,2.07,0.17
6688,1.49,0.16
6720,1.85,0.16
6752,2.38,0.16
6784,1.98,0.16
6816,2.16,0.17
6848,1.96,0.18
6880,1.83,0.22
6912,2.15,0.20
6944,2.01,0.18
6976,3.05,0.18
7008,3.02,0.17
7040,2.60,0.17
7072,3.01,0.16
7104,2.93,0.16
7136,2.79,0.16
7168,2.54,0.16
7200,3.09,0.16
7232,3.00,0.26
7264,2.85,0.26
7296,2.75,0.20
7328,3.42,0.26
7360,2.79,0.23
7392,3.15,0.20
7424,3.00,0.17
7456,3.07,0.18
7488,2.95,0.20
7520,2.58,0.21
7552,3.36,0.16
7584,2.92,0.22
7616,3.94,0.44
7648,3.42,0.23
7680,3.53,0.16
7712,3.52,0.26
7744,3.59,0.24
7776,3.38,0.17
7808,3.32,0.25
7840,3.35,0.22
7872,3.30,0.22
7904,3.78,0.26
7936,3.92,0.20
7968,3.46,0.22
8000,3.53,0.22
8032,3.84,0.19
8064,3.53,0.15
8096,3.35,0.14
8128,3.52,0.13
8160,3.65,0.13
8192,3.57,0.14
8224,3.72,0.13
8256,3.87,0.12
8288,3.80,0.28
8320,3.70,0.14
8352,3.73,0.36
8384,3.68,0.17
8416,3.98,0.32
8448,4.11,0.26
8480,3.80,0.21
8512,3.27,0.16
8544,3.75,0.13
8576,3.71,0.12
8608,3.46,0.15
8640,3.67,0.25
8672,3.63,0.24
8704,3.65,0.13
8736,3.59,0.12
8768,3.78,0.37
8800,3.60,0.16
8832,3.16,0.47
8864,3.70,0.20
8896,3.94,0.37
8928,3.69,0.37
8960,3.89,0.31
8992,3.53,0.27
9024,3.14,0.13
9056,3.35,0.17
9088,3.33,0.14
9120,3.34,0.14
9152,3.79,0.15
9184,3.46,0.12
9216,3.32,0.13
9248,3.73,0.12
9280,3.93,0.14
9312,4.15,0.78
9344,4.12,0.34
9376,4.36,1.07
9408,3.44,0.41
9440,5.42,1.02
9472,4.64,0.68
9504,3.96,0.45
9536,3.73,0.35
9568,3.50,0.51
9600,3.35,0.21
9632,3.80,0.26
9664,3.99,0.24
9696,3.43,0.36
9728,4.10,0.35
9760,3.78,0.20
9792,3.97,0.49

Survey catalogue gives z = 0.75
